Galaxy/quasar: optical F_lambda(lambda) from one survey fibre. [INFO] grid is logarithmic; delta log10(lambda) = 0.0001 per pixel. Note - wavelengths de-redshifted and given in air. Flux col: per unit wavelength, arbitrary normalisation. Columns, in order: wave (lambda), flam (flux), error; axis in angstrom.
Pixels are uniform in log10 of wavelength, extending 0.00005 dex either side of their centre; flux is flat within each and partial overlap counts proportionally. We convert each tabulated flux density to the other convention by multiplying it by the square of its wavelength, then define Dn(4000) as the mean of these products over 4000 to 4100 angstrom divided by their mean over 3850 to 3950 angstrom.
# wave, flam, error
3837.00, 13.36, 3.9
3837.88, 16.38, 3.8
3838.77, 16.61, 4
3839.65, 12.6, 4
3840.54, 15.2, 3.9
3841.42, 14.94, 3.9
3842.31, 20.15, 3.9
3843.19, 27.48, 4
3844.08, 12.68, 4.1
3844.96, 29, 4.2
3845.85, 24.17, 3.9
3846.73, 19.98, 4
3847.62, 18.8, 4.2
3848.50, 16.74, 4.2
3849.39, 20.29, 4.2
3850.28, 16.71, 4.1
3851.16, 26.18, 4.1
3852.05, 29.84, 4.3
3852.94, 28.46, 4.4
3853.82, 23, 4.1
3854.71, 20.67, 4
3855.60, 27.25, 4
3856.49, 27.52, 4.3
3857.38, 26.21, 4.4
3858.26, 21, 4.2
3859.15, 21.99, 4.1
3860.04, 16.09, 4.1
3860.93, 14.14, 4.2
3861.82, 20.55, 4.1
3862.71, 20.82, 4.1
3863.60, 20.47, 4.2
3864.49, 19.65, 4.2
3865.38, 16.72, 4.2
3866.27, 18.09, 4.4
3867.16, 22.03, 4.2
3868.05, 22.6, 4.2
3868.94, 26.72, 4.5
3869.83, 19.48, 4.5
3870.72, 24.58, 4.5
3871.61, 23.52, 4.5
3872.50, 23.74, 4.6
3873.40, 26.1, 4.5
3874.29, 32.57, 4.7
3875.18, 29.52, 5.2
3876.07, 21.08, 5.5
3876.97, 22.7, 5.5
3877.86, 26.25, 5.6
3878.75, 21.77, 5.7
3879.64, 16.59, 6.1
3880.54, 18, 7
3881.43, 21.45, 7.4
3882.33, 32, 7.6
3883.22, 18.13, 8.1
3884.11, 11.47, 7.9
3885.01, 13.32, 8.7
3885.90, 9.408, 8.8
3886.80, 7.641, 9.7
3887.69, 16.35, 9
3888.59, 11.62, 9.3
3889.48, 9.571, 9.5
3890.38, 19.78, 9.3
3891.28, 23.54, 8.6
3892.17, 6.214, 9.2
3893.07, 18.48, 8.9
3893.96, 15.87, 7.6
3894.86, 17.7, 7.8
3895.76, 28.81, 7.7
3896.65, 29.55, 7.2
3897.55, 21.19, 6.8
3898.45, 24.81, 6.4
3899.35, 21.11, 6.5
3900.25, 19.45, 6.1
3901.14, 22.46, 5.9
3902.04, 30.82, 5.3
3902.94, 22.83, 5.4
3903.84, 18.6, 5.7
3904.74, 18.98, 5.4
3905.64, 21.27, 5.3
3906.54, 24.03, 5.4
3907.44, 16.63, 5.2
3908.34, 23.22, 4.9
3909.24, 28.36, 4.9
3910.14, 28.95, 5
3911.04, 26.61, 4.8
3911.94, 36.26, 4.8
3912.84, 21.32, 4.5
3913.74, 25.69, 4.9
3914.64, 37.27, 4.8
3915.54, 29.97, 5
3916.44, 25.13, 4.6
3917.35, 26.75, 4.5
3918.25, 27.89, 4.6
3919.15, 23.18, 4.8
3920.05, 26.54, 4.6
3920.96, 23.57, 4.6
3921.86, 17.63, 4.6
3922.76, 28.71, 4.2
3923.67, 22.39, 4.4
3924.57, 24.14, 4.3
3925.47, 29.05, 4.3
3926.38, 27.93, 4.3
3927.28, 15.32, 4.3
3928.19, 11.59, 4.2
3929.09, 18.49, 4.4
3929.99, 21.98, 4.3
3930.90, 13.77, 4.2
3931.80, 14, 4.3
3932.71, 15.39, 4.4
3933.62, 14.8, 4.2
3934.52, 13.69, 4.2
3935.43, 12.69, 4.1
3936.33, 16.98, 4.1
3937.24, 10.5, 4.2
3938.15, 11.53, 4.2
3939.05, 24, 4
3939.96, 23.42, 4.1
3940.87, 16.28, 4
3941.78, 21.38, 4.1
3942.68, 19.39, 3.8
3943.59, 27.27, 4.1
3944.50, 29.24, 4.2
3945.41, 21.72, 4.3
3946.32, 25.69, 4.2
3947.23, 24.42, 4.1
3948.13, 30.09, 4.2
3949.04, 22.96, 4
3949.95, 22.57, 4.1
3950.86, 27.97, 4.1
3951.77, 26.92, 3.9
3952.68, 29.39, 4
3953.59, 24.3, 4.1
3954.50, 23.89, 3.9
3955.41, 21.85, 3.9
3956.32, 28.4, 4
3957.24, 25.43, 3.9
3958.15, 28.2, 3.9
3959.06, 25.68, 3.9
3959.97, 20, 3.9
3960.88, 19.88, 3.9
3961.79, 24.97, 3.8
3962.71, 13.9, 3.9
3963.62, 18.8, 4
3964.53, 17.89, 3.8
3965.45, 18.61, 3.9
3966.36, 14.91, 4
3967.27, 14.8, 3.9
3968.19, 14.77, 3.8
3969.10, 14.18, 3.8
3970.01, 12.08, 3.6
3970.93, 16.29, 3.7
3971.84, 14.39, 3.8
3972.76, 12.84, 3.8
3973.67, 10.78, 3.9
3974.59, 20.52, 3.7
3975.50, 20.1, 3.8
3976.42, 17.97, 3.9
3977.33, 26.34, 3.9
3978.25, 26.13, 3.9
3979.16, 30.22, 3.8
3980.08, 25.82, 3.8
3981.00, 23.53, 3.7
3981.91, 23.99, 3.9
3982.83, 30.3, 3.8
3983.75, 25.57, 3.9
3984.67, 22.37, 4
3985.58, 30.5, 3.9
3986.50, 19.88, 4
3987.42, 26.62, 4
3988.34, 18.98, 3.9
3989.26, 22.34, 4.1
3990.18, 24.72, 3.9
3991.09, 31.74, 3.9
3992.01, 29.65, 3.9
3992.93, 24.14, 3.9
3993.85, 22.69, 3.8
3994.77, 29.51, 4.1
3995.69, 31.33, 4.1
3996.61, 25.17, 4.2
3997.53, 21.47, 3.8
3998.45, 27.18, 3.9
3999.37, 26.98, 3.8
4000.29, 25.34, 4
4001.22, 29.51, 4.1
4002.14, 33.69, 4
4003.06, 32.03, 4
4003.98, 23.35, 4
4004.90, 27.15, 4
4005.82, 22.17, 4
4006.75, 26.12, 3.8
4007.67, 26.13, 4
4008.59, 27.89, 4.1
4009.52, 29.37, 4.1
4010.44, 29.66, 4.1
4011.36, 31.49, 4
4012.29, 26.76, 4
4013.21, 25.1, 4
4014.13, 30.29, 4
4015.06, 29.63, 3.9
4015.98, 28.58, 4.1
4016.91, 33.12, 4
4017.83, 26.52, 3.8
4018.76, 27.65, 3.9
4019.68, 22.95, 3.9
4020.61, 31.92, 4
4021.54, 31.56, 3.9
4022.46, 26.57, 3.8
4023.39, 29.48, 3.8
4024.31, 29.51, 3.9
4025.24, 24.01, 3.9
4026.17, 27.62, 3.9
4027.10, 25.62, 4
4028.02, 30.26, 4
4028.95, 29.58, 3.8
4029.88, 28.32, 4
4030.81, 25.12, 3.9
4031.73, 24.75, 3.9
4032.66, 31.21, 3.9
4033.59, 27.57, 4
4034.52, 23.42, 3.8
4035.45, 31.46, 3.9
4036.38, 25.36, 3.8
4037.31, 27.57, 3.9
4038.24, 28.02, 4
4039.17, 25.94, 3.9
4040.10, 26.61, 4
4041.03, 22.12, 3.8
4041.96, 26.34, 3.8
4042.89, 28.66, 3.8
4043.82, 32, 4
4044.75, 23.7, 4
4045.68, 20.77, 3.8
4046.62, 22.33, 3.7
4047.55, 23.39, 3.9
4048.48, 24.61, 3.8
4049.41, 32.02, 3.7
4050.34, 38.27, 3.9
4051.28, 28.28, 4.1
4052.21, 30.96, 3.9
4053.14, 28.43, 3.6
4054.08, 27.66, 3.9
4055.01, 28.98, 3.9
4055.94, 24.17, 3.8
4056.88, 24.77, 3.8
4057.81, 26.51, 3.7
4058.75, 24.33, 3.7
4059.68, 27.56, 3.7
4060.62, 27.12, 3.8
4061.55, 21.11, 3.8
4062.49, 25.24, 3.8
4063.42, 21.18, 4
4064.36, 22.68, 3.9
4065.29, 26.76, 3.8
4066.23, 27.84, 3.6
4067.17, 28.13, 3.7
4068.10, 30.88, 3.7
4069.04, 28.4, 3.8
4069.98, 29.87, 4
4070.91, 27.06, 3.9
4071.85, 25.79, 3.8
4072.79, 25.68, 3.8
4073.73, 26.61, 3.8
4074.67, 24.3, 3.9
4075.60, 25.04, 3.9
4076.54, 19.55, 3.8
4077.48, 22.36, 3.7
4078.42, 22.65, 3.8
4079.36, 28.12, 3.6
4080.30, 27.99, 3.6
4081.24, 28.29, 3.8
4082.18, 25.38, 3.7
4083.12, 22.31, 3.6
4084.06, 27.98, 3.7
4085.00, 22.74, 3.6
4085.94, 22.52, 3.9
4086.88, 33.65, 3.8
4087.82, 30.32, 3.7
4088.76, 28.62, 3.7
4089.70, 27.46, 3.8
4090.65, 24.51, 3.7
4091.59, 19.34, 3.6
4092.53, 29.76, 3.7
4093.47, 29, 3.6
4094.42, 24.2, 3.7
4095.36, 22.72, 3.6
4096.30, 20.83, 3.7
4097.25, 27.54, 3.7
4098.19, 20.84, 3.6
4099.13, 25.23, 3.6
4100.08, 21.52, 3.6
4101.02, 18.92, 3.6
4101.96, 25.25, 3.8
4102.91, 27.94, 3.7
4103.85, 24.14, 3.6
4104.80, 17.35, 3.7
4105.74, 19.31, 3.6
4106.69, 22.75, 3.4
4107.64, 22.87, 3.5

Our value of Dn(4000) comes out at 1.3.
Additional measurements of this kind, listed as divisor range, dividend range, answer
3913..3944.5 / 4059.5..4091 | 1.32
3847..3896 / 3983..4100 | 1.42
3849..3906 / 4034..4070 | 1.39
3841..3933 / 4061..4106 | 1.27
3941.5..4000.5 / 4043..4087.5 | 1.20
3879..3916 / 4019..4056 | 1.39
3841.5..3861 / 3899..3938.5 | 1.02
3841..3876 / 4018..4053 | 1.35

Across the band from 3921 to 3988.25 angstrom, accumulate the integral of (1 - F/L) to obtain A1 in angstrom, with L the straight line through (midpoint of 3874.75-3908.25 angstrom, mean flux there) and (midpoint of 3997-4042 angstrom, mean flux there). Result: 7.1 angstrom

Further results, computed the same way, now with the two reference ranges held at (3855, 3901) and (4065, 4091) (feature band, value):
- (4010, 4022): -2.1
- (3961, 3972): 3.2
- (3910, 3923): -3.2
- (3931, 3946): 2.8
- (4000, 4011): -1.6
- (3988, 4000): -1.0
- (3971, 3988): 0.8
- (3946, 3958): -1.6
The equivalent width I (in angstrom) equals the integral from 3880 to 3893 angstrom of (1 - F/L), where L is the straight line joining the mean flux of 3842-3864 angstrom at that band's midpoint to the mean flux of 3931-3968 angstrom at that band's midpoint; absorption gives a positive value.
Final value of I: 3.58 angstrom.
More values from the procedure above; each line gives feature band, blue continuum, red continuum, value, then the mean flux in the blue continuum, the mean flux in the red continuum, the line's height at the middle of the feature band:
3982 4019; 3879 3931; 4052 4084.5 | -4.36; 21.6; 26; 24.2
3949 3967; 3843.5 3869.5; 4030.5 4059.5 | 1.30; 21.7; 27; 24.5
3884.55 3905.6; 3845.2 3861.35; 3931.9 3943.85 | 1.09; 22.3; 17.2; 19.8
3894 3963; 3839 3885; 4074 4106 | -1.07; 21.6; 24.7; 22.5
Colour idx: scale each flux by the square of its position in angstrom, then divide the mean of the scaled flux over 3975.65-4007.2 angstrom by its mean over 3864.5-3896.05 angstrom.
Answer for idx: 1.4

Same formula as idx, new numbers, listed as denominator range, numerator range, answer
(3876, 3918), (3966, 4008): 1.14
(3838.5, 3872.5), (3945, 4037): 1.26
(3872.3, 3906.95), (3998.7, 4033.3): 1.47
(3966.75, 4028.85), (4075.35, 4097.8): 1.06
